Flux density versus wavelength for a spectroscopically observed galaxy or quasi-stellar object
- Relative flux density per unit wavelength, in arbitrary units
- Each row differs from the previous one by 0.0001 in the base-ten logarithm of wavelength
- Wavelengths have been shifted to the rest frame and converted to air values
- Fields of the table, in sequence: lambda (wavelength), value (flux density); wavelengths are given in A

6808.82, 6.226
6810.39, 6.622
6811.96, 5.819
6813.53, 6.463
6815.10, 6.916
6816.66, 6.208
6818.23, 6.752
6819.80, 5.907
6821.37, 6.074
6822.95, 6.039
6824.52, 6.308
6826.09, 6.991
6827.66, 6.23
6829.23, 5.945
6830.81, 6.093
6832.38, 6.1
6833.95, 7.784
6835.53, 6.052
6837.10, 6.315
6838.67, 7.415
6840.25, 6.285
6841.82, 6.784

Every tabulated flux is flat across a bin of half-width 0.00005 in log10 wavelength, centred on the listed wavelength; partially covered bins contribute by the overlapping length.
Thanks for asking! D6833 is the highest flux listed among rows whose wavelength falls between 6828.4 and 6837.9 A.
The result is 7.784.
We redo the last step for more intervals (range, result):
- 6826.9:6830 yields 6.23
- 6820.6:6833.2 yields 6.991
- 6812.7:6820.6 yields 6.916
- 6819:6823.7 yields 6.074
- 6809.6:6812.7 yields 6.622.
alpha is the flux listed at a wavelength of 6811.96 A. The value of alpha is 5.819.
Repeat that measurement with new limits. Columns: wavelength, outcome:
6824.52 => 6.308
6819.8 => 5.907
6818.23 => 6.752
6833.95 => 7.784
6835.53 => 6.052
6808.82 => 6.226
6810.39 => 6.622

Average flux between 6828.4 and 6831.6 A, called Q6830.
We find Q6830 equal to 6.02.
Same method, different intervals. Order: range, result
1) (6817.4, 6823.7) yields 6.19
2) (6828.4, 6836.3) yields 6.39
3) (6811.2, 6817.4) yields 6.36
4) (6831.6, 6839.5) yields 6.73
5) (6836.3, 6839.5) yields 6.86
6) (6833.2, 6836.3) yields 6.9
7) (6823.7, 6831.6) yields 6.31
